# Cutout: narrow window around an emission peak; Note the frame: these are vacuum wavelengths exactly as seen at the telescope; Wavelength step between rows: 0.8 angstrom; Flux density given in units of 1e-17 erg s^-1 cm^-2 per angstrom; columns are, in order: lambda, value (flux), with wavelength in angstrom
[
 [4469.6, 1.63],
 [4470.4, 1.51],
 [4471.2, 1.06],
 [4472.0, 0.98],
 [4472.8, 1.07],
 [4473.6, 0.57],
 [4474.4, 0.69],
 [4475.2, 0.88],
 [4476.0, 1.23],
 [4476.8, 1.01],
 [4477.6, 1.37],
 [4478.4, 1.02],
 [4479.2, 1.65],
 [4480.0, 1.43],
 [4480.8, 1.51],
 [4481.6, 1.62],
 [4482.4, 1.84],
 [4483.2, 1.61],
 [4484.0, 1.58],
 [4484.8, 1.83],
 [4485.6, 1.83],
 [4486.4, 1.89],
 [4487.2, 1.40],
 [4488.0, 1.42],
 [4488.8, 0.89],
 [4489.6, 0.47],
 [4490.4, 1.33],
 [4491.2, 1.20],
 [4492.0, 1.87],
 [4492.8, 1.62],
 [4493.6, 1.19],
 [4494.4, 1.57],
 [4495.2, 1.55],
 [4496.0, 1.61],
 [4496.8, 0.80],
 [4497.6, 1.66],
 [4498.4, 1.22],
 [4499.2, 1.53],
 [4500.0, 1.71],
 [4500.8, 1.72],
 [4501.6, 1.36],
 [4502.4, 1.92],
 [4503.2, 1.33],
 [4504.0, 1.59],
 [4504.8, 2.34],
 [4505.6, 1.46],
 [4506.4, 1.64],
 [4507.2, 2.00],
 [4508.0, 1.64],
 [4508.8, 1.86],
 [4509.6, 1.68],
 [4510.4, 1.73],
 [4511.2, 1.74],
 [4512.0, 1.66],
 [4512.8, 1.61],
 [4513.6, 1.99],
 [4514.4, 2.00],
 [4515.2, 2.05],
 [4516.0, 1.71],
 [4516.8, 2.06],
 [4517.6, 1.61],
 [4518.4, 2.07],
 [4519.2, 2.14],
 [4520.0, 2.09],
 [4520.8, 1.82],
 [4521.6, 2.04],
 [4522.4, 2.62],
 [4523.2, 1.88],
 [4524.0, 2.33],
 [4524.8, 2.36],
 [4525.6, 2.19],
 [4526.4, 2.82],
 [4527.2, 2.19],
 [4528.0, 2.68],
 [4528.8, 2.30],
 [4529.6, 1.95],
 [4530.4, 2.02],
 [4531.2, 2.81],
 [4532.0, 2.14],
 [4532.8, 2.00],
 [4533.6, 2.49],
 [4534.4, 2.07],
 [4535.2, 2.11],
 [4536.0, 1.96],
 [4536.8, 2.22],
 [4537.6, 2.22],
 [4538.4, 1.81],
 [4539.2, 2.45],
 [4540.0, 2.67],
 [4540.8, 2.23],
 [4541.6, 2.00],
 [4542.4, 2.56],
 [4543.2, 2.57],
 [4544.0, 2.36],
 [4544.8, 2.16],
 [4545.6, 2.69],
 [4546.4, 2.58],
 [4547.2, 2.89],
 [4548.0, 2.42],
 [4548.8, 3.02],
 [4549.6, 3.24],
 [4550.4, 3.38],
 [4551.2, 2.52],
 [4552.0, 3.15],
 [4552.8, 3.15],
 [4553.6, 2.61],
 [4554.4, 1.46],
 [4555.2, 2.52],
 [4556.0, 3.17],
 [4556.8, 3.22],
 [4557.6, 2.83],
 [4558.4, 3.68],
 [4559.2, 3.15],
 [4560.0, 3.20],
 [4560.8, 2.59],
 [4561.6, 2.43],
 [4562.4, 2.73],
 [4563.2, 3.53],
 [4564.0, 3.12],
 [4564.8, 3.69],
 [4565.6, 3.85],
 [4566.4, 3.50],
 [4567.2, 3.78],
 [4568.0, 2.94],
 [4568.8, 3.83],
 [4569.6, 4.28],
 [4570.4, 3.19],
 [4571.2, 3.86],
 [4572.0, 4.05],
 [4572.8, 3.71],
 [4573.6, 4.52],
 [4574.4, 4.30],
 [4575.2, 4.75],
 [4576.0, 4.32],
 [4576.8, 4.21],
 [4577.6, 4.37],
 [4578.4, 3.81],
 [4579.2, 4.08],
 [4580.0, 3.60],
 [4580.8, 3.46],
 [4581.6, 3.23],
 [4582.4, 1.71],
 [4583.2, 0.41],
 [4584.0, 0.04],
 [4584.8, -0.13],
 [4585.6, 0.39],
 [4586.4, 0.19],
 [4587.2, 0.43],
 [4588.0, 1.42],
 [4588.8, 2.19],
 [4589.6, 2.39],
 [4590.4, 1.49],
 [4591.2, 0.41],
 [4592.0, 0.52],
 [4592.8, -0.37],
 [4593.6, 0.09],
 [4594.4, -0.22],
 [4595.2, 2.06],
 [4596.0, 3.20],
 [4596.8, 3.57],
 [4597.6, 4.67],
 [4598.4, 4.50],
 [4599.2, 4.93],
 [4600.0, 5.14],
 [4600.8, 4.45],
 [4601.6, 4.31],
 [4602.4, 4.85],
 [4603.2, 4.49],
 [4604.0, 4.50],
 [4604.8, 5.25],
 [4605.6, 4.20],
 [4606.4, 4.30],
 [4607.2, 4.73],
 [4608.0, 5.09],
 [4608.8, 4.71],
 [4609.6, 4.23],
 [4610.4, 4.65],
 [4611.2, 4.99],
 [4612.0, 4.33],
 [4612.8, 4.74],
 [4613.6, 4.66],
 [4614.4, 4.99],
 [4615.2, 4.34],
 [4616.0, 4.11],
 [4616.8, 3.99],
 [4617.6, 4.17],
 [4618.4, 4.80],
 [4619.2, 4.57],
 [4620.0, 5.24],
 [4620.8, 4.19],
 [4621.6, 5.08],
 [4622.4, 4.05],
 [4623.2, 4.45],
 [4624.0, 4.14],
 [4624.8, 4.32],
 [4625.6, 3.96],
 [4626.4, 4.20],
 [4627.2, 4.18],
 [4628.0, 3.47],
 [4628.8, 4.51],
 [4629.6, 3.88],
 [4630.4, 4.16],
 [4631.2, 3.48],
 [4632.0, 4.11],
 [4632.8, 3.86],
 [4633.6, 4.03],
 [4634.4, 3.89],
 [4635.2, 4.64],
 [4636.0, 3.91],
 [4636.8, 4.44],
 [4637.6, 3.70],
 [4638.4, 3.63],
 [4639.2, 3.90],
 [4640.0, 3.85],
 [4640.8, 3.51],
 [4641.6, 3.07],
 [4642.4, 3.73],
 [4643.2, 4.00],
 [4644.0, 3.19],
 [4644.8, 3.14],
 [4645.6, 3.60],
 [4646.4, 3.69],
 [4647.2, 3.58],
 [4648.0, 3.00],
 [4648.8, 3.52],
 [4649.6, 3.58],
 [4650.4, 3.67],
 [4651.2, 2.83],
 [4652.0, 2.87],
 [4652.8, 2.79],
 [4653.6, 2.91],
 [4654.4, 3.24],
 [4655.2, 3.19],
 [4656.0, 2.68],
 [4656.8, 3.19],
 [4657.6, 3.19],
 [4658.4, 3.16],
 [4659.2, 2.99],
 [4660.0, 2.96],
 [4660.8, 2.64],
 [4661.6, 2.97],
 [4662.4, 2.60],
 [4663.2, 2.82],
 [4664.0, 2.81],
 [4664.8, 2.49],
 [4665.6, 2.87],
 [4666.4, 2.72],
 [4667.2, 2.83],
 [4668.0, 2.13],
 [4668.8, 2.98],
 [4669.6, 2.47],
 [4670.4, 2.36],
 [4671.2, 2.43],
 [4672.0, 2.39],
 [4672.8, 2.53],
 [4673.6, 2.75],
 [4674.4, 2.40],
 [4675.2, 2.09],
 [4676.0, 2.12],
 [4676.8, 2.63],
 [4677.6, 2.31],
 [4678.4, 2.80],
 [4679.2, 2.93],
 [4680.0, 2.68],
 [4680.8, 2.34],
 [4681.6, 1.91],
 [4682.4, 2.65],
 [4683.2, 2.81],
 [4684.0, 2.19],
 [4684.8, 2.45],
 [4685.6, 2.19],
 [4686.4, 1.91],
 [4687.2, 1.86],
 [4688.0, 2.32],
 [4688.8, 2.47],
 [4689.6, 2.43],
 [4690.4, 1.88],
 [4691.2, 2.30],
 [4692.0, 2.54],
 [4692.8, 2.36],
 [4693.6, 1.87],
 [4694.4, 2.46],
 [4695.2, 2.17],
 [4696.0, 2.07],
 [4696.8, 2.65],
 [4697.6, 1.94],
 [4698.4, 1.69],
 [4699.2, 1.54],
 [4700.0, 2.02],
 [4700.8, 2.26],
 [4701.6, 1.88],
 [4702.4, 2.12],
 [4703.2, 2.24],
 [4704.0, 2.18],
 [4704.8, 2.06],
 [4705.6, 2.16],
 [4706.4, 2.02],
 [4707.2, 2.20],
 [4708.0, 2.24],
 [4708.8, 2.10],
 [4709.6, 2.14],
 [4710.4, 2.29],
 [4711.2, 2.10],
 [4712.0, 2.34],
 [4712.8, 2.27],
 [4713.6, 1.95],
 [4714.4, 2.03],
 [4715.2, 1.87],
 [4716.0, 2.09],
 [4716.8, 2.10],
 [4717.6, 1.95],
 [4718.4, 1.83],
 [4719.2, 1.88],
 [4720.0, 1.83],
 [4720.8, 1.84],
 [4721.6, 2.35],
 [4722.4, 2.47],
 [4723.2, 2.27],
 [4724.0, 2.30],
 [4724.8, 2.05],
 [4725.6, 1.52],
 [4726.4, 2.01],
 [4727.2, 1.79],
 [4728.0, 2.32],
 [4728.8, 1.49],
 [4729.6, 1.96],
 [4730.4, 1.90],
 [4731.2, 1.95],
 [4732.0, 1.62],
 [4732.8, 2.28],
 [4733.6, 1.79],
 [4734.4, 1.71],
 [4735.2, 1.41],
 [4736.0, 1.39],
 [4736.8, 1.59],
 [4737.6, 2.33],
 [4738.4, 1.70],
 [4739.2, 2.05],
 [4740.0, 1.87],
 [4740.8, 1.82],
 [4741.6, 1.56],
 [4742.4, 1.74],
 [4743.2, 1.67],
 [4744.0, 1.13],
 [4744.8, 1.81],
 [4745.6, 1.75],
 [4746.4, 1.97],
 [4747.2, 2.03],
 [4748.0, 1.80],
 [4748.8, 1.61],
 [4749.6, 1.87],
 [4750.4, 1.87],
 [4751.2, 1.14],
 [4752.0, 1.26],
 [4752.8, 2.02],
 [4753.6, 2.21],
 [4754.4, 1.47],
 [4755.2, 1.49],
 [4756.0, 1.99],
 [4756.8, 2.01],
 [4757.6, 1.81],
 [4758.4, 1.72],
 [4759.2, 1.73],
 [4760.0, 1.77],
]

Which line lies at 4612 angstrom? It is C IV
